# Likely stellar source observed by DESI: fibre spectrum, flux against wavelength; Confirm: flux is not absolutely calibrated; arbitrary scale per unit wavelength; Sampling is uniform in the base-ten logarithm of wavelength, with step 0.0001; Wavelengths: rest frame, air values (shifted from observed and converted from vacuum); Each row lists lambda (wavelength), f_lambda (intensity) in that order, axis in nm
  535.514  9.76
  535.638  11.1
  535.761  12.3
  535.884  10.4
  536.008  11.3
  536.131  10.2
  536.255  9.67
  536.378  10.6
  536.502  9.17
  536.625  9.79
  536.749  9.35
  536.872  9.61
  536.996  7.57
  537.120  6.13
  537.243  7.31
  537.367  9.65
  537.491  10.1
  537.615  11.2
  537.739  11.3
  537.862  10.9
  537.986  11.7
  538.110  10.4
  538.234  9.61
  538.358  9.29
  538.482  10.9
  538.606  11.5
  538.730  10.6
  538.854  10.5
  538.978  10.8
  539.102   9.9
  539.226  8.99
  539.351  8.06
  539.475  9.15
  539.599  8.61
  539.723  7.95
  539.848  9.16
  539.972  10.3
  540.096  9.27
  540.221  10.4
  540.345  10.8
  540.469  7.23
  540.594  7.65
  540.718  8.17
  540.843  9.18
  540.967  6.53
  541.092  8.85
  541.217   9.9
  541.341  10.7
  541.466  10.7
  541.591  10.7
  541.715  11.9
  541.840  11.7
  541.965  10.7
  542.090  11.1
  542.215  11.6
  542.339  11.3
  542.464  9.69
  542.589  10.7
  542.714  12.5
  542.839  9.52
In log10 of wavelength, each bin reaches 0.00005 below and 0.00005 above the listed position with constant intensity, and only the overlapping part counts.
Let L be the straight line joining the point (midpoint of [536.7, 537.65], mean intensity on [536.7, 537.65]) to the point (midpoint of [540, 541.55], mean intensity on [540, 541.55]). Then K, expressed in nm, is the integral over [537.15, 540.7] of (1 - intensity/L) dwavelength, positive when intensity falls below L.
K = -0.29 nm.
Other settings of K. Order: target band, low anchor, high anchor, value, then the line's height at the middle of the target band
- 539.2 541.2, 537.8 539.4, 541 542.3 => 0.32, 10.5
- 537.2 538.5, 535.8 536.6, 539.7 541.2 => -0.07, 9.71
